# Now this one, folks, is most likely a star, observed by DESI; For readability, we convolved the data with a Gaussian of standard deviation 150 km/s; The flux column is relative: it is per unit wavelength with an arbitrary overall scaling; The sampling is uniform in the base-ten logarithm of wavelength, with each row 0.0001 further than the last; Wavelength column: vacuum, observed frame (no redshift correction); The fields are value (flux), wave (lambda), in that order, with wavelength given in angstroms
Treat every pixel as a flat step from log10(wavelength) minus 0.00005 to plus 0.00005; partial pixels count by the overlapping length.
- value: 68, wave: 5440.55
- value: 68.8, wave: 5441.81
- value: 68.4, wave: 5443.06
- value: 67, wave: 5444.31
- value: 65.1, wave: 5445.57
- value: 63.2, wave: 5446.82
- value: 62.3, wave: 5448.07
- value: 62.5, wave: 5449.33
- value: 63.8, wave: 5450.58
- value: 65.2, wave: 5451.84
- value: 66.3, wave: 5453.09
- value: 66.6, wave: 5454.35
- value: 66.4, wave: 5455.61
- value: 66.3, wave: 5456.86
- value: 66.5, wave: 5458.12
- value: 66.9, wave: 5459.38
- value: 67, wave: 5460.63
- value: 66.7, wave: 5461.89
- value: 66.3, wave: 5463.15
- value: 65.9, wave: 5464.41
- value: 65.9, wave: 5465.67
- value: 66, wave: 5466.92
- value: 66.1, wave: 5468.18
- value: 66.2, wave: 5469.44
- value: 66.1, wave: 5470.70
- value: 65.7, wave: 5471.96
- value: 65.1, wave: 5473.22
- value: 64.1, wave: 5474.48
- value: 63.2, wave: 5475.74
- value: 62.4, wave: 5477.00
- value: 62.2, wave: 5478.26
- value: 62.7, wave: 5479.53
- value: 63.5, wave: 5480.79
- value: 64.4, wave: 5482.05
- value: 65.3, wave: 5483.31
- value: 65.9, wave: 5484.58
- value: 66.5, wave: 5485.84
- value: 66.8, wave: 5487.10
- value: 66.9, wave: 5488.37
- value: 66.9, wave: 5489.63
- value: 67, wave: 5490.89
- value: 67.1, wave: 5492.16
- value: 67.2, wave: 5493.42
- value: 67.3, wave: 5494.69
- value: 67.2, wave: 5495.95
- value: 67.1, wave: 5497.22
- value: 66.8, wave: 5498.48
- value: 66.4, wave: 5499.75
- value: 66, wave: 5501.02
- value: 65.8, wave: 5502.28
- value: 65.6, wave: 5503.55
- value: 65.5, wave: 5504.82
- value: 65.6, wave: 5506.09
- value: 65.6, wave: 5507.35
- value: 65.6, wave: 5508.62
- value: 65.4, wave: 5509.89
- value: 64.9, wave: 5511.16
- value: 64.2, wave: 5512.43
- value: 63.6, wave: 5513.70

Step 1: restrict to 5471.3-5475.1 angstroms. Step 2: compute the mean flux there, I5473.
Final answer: 65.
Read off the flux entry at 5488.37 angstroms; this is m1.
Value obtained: 66.9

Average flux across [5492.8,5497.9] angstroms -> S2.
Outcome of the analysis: 67.2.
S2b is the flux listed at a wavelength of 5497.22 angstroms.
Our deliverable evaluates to 67.1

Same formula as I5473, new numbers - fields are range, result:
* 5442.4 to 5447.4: 66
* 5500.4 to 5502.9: 66.1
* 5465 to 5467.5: 66.1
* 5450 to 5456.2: 65.6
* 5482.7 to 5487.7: 66.1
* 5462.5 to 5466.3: 66.1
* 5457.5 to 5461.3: 66.8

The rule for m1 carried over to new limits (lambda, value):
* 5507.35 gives 65.6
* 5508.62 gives 65.6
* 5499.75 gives 66.4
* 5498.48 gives 66.8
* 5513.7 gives 63.6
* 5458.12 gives 66.5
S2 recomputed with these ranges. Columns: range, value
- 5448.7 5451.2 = 63.2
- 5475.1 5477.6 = 62.9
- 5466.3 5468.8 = 66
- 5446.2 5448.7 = 62.8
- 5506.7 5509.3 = 65.7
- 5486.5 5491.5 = 66.9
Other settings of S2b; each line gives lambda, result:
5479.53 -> 62.7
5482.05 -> 64.4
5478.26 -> 62.2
